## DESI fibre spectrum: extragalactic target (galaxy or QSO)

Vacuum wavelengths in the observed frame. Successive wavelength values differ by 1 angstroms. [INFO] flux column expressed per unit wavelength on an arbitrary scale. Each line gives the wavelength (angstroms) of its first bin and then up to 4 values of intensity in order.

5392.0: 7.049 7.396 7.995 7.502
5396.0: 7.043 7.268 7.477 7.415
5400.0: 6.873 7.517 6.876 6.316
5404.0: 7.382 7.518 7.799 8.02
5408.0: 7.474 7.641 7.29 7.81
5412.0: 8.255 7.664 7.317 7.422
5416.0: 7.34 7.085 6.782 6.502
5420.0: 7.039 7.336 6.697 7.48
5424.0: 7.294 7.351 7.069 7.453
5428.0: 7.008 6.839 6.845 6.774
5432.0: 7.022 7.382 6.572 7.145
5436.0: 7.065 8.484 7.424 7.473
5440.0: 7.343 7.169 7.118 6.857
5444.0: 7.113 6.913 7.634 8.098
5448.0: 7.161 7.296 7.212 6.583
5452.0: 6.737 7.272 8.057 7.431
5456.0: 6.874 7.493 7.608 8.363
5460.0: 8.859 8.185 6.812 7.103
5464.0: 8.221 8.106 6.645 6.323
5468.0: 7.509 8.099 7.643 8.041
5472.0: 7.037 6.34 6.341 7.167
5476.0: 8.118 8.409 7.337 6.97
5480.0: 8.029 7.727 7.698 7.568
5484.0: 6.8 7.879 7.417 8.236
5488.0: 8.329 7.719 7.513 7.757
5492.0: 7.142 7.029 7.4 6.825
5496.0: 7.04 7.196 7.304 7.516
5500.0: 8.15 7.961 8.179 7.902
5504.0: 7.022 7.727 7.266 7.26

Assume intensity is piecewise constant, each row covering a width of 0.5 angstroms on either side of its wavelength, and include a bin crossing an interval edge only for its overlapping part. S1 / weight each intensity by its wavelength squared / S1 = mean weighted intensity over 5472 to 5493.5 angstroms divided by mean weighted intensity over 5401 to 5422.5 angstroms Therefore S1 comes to 1.05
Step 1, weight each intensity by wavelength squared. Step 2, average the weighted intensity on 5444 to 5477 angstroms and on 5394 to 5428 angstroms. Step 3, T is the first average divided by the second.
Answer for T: 1.0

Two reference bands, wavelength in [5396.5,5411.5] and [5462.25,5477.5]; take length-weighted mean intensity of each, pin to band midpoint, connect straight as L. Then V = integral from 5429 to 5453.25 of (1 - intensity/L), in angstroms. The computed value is 0.7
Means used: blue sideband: 7.38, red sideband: 7.4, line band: 7.19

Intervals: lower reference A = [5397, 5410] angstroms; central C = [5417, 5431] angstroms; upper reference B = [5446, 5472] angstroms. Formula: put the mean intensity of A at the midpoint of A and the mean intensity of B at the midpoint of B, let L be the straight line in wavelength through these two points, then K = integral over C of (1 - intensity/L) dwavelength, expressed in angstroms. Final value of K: 0.7 angstroms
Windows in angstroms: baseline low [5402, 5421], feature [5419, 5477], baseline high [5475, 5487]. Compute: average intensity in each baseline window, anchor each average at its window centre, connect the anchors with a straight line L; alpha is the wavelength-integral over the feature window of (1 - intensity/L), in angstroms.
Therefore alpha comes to 1.5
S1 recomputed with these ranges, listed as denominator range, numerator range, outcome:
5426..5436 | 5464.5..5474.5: 1.04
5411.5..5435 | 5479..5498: 1.07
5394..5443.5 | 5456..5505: 1.06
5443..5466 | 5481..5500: 1.02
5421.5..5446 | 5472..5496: 1.06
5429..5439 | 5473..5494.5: 1.07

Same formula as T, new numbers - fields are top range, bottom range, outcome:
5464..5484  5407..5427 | 1.04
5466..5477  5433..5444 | 1.02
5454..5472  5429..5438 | 1.07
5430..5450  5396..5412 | 0.99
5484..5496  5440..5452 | 1.06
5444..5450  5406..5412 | 0.97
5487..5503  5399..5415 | 1.05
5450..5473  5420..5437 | 1.06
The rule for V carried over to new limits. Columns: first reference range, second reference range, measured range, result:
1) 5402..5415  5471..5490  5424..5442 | 0.75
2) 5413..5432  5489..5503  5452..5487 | -0.78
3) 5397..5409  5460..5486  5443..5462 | -0.06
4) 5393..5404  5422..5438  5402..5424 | -0.36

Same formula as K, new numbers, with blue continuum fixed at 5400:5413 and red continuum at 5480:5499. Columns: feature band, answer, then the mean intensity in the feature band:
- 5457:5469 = -0.2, 7.63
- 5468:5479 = 0.1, 7.43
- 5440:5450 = 0.3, 7.26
